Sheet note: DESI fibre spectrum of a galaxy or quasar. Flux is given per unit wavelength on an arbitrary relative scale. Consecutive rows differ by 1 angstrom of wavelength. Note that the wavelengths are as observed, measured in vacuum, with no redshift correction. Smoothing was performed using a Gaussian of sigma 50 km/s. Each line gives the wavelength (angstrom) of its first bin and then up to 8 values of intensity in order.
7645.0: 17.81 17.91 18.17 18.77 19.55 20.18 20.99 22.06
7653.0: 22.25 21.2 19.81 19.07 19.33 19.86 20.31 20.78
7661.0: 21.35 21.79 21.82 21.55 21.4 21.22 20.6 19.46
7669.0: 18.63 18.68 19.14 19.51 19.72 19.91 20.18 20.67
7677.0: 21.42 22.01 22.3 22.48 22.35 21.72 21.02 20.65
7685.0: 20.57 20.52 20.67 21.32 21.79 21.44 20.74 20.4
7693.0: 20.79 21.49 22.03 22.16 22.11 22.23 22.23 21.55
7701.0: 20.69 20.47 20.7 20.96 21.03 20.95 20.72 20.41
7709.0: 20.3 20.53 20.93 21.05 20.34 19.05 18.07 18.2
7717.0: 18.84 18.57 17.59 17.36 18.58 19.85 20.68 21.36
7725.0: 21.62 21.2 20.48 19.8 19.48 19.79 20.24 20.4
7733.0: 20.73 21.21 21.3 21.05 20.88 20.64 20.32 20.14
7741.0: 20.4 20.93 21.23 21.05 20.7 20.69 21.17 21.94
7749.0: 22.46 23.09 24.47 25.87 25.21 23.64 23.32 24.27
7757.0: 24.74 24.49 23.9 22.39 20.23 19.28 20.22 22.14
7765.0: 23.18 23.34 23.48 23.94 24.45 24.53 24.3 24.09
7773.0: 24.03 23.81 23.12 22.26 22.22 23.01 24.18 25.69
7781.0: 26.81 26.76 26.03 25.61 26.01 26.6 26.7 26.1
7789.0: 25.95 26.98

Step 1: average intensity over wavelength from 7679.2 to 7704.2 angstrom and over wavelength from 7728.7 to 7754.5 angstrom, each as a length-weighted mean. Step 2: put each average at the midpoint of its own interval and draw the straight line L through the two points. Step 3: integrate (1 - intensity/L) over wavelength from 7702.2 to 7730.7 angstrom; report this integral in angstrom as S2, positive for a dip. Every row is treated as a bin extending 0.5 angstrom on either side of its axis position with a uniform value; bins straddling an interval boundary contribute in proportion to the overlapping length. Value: 2.0 angstrom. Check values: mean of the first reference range 21.3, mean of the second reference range 21.5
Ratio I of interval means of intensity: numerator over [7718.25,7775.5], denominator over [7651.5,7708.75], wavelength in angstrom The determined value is 1.0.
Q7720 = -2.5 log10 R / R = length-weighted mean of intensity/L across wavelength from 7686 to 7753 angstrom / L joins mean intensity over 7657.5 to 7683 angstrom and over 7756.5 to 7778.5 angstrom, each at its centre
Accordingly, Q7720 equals 0.06 mag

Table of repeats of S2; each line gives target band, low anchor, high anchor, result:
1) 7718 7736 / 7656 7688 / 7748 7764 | 1.8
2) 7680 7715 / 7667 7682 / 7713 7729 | -1.8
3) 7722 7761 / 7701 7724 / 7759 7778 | -0.6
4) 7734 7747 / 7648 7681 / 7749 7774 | 1.1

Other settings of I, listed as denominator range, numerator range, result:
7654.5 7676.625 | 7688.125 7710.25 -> 1.05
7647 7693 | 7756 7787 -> 1.16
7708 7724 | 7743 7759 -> 1.19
